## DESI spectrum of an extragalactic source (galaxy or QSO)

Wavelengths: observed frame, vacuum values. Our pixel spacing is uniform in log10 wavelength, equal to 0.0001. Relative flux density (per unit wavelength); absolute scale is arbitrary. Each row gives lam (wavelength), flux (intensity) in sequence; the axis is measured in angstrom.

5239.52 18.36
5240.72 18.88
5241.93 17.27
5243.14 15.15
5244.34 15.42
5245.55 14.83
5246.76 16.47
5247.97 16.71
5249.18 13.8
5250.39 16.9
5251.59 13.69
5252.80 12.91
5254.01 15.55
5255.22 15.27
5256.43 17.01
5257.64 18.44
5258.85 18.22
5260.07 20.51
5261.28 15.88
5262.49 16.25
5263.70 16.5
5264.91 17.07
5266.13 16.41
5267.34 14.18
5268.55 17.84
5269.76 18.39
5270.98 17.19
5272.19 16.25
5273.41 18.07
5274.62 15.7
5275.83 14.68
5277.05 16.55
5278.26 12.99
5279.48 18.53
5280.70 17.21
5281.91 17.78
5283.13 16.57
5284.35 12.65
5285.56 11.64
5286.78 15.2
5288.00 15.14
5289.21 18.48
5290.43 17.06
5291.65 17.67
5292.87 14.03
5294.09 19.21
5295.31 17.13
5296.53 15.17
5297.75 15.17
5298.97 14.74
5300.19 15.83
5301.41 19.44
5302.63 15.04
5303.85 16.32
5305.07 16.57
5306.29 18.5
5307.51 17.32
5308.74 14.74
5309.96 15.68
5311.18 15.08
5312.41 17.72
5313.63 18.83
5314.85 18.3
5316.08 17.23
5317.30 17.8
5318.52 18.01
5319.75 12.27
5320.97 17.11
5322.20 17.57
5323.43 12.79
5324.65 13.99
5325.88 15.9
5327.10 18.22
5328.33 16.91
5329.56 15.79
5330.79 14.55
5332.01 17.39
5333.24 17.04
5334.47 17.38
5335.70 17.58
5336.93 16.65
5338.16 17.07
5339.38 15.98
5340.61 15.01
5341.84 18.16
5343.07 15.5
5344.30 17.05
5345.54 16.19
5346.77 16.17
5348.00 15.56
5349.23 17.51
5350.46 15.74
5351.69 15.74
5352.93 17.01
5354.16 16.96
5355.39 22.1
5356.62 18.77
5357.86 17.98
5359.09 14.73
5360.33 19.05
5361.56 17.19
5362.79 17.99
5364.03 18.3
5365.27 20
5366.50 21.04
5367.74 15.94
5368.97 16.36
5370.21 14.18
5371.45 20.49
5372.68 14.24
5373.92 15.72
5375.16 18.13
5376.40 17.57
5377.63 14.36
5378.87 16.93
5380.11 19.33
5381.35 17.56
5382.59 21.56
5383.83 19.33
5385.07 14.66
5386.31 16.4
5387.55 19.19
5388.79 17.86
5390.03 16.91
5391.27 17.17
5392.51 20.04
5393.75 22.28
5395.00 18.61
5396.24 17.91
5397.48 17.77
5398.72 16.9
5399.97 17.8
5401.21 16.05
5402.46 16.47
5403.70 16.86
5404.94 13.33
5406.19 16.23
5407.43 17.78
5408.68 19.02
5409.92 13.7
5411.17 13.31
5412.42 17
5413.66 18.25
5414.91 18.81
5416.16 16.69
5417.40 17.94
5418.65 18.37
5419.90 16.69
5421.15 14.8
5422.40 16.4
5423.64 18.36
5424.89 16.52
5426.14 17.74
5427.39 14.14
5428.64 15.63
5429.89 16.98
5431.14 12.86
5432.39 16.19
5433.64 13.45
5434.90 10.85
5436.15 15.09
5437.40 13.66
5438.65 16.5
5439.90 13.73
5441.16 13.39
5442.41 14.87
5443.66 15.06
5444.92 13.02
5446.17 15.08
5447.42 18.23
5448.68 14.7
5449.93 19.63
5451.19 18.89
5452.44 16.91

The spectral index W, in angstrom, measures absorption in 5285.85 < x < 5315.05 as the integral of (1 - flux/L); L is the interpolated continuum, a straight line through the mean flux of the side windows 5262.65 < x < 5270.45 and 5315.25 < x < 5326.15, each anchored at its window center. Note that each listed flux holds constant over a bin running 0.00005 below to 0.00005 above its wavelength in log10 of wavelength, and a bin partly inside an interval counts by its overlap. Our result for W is -0.59 angstrom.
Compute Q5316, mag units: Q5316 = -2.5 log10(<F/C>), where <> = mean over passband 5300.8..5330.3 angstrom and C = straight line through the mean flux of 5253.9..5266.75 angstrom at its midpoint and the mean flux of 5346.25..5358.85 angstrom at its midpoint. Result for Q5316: 0.04 mag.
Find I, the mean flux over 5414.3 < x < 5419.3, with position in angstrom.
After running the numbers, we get 17.9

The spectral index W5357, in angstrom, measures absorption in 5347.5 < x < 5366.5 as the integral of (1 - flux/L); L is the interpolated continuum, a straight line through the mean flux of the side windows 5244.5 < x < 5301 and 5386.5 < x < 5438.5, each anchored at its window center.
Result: -1.5 angstrom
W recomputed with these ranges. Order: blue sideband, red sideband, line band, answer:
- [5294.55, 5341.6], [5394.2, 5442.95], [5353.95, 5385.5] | -2.9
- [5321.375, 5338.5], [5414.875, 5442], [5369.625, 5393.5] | -2.4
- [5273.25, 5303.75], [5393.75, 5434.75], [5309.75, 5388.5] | -3.6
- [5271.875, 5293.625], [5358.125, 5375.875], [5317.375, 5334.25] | 0.6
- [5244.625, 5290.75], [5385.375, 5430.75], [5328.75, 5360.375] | -0.3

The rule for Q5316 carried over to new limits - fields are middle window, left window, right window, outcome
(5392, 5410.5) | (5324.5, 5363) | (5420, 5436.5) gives -0.10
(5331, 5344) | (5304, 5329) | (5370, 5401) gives 0.01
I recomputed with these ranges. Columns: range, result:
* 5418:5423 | 16.5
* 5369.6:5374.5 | 16.2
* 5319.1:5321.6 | 14.7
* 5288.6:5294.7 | 17.3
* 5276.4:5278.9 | 14.8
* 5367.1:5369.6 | 16.2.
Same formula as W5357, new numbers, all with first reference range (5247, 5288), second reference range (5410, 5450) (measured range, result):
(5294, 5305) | -0.20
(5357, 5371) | -1.53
